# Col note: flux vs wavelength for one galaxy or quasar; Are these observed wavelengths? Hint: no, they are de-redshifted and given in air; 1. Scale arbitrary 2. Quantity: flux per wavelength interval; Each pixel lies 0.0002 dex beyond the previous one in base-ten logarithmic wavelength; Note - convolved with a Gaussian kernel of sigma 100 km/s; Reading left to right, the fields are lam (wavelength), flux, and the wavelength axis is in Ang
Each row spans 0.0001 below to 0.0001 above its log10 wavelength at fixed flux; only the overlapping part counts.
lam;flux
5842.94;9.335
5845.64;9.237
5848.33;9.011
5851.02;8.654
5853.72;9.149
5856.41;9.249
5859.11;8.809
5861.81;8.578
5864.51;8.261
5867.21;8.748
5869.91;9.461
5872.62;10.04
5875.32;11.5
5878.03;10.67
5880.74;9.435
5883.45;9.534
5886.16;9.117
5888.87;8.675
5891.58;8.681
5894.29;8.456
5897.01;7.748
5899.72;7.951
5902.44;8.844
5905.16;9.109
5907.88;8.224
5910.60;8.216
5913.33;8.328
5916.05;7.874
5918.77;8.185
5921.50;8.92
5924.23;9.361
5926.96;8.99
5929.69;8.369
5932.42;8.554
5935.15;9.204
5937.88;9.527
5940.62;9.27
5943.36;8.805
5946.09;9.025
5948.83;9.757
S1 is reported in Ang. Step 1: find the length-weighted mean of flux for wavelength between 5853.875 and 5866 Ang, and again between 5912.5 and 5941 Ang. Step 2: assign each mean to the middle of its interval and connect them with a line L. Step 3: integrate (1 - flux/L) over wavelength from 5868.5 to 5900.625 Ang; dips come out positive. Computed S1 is -1.9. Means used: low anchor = 8.77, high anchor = 8.77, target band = 9.29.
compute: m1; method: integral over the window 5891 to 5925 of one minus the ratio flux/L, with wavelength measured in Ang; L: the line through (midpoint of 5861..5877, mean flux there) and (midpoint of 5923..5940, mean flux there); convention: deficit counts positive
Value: 2.8 Ang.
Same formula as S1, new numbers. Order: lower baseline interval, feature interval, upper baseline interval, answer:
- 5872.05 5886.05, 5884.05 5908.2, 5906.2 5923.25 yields 1.8 Ang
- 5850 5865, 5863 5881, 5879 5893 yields -1.5 Ang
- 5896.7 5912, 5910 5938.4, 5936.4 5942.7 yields 0.8 Ang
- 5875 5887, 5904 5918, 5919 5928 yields 1.4 Ang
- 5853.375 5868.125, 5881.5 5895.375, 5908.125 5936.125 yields -0.4 Ang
